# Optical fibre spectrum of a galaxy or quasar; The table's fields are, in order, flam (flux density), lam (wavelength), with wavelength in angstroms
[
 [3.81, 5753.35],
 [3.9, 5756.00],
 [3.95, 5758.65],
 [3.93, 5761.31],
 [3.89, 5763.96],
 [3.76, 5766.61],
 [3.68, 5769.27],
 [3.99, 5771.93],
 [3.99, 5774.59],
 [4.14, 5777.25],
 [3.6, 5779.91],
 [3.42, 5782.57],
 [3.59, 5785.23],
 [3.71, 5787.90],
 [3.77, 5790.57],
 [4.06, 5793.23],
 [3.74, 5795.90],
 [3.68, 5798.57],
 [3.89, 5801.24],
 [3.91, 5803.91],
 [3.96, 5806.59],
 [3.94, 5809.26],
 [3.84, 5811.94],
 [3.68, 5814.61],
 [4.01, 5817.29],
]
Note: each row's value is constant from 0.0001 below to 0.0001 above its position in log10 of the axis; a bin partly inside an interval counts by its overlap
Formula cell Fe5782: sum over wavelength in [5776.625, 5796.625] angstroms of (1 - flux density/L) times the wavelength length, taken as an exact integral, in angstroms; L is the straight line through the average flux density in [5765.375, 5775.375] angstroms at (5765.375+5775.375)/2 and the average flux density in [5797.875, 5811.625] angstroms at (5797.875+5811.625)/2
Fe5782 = 0.63 angstroms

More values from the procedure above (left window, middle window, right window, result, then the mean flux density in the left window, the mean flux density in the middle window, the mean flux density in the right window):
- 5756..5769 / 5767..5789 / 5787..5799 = 0.4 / 3.87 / 3.76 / 3.8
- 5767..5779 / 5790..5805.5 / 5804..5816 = 0.1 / 3.92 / 3.85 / 3.86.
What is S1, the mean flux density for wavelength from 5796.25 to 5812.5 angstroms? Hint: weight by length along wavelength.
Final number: 3.86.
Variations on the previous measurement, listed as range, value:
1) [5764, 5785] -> 3.79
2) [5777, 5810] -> 3.79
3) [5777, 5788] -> 3.65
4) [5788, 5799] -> 3.81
